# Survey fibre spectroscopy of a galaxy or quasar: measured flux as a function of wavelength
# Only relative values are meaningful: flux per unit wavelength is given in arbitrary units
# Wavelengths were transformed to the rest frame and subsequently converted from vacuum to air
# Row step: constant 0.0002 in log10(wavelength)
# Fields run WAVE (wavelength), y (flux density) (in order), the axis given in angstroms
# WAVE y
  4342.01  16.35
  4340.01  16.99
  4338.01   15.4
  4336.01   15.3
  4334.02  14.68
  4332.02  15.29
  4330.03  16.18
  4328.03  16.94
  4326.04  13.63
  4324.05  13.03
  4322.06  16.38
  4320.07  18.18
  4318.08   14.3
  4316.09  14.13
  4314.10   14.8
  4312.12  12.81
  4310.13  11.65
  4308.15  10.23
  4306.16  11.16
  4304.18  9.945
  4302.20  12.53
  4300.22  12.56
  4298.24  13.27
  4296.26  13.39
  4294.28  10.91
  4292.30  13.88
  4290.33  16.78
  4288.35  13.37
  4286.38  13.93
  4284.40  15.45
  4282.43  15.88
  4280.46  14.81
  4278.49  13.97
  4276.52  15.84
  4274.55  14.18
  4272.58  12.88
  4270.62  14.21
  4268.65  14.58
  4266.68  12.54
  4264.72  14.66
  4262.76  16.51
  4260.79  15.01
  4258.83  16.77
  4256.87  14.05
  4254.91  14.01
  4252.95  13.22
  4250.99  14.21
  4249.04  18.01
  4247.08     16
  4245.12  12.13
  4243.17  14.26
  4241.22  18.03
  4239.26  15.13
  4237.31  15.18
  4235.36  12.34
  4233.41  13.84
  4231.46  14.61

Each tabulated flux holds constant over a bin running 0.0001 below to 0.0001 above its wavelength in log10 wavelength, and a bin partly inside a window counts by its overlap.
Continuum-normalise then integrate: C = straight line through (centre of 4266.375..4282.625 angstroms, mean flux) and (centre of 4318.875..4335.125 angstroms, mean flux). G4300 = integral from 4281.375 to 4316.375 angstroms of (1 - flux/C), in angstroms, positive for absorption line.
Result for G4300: 4.1 angstroms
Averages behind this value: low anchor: 14.3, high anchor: 15.5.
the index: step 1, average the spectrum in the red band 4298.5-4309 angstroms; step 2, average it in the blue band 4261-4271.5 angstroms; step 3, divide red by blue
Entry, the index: 0.8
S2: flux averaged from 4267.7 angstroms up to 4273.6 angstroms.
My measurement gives 13.9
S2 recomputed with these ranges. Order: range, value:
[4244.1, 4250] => 15.4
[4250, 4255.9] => 13.8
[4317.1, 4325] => 15.5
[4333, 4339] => 15.1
